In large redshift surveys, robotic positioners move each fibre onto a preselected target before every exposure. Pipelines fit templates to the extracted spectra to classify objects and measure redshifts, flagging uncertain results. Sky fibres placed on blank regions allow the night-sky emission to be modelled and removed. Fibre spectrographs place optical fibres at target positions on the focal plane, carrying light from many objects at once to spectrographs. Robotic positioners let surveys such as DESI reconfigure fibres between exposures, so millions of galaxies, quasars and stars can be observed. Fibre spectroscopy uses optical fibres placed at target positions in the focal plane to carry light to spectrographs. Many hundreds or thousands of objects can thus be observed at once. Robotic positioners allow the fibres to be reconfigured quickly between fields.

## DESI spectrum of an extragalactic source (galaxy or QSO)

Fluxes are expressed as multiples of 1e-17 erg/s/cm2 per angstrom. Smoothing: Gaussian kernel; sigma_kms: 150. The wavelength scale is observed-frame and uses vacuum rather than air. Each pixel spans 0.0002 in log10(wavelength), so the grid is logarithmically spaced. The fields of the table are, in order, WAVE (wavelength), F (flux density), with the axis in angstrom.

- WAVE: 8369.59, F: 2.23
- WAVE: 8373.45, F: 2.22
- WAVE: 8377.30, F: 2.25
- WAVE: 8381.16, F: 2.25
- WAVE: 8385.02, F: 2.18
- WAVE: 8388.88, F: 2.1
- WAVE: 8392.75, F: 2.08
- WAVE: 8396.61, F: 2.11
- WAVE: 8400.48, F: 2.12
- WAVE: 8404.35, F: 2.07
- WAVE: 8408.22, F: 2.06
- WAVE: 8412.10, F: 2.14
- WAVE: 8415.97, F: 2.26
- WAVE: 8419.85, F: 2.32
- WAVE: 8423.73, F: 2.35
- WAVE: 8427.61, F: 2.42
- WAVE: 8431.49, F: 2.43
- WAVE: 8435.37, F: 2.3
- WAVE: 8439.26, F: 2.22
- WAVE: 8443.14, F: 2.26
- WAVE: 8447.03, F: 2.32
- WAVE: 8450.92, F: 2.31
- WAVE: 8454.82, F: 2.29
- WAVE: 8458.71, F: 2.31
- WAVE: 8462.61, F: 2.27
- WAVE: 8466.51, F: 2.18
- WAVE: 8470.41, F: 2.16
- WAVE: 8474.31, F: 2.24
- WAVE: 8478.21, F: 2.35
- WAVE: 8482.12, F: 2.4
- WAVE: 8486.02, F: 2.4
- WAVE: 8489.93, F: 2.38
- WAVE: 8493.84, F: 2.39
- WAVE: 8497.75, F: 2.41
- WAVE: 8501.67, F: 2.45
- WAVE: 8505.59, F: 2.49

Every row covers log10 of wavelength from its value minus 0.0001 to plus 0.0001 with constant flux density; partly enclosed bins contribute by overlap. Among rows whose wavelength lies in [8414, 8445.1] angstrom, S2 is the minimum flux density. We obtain 2.22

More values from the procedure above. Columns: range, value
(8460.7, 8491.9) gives 2.16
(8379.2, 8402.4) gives 2.08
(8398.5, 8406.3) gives 2.07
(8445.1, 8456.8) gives 2.29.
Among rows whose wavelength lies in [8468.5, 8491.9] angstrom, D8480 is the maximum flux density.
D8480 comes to 2.4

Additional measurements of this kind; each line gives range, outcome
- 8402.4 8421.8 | 2.32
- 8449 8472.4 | 2.31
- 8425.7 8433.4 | 2.43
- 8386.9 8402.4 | 2.12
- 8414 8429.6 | 2.42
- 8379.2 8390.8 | 2.25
